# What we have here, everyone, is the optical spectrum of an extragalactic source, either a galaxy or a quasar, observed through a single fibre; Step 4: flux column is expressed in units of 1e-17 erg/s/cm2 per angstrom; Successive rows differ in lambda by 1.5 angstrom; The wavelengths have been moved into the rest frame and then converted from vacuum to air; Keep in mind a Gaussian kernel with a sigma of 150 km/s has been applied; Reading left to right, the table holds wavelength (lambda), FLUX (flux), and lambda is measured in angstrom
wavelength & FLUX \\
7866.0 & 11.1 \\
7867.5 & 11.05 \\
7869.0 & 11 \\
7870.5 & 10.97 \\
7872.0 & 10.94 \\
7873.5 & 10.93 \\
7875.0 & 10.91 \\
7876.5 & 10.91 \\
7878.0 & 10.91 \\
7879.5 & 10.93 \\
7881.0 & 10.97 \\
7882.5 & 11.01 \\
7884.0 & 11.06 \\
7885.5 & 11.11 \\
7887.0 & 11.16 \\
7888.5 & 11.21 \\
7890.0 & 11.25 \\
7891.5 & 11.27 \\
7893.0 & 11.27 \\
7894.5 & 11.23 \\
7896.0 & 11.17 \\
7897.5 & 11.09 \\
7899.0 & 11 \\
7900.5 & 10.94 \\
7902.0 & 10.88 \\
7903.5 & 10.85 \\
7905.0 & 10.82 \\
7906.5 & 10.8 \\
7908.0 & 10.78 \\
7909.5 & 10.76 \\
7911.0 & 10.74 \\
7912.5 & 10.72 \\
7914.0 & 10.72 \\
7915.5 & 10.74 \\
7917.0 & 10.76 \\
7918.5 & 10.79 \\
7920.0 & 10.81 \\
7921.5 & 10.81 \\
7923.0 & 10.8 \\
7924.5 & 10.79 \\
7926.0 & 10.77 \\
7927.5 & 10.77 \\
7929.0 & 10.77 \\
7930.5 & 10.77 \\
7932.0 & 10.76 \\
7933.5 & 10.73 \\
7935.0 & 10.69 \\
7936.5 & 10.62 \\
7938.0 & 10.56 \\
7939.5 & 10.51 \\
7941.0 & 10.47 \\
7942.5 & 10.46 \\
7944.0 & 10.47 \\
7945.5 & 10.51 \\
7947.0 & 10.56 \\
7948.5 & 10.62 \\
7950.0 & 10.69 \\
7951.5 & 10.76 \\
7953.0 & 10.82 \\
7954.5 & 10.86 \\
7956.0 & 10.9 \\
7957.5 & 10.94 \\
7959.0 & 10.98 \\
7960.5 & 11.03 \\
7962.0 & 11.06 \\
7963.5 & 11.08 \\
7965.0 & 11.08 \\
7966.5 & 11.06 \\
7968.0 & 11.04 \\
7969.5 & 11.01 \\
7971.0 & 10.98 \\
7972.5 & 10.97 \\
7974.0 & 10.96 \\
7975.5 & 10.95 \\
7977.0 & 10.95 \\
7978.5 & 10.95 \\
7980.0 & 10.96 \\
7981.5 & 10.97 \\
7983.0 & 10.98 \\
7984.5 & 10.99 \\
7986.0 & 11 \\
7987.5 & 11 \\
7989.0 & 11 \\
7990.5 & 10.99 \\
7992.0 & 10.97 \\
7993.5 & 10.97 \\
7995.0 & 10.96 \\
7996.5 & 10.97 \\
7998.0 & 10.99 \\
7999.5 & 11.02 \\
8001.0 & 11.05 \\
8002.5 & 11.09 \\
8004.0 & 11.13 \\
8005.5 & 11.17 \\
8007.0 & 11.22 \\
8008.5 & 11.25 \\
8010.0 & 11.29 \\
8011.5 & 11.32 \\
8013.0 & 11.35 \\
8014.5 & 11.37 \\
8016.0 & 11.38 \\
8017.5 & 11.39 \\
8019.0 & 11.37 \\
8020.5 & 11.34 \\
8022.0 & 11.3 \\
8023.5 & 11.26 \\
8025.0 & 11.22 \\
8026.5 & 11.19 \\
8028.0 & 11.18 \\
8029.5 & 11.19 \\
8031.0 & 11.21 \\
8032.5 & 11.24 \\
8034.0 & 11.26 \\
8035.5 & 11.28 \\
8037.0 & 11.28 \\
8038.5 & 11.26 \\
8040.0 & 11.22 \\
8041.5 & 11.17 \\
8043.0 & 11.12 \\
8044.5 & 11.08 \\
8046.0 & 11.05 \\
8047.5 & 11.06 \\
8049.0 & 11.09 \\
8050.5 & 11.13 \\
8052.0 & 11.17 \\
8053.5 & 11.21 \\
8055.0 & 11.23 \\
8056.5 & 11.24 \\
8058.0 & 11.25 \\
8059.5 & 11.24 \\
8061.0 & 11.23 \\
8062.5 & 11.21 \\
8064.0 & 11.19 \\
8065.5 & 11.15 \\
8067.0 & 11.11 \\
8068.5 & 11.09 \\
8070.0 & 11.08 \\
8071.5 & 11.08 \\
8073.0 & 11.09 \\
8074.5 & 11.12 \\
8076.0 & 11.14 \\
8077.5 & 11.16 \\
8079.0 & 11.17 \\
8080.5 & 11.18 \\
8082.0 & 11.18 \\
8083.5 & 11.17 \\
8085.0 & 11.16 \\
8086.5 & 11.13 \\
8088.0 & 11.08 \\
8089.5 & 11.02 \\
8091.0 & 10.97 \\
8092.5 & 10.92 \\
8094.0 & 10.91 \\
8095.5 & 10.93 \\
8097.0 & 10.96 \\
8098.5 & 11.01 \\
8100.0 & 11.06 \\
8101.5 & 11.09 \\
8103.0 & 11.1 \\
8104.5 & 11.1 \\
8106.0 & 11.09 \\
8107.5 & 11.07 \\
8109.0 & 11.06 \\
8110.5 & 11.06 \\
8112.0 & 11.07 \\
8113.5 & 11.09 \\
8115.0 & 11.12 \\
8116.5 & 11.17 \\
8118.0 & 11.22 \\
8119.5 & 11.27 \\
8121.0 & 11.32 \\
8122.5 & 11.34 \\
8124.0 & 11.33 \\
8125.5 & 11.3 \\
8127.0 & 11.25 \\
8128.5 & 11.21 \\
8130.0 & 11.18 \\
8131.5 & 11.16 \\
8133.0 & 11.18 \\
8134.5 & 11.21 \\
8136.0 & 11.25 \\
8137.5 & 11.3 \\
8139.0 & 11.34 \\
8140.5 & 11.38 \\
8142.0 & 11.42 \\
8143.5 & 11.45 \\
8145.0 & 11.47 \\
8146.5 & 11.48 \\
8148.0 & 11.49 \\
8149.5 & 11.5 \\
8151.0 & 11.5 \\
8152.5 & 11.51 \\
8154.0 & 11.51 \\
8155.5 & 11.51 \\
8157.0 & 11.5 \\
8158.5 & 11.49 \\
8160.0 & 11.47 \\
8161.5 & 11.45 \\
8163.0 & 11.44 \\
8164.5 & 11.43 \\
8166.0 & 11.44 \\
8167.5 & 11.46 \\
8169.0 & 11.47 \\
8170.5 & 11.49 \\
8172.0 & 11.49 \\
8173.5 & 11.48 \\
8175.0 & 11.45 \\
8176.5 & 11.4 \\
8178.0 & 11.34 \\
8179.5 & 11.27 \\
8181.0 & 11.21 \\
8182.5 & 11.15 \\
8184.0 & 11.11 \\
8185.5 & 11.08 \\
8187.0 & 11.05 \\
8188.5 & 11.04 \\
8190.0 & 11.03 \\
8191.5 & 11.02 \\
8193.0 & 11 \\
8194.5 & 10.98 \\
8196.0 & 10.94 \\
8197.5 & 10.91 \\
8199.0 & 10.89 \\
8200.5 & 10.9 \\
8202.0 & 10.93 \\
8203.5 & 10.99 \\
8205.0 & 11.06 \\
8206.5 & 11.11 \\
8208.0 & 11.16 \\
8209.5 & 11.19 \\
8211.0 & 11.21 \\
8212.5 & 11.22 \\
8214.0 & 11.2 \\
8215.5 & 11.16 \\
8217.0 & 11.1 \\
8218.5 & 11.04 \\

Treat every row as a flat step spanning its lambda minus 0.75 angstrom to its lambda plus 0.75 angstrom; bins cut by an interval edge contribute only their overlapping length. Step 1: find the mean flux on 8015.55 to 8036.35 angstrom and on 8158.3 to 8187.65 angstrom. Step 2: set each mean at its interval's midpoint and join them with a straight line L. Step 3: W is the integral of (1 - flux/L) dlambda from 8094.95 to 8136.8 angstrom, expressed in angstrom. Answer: 0.64 angstrom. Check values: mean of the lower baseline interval 11.3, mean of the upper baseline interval 11.4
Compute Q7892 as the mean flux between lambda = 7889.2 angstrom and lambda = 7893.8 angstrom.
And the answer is 11.3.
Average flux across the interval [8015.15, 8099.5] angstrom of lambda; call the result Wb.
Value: 11.2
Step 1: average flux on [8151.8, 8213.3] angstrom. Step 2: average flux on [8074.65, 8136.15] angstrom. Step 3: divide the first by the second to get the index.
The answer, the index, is 1.0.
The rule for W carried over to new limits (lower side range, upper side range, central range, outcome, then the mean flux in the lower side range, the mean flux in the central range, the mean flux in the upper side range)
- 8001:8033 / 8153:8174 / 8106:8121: 0.3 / 11.3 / 11.1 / 11.5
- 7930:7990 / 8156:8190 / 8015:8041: -0.6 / 10.8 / 11.3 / 11.3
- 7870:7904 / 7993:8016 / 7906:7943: 1.2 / 11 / 10.7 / 11.2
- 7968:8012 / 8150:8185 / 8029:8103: 0.4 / 11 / 11.1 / 11.4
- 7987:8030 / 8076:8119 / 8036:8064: -0.1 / 11.2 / 11.2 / 11.1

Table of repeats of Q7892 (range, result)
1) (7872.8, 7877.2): 10.9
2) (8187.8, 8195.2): 11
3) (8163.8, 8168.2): 11.4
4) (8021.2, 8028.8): 11.2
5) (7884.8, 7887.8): 11.1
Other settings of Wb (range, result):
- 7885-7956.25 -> 10.8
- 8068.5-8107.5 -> 11.1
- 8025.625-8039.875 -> 11.2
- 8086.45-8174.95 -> 11.3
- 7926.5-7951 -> 10.6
